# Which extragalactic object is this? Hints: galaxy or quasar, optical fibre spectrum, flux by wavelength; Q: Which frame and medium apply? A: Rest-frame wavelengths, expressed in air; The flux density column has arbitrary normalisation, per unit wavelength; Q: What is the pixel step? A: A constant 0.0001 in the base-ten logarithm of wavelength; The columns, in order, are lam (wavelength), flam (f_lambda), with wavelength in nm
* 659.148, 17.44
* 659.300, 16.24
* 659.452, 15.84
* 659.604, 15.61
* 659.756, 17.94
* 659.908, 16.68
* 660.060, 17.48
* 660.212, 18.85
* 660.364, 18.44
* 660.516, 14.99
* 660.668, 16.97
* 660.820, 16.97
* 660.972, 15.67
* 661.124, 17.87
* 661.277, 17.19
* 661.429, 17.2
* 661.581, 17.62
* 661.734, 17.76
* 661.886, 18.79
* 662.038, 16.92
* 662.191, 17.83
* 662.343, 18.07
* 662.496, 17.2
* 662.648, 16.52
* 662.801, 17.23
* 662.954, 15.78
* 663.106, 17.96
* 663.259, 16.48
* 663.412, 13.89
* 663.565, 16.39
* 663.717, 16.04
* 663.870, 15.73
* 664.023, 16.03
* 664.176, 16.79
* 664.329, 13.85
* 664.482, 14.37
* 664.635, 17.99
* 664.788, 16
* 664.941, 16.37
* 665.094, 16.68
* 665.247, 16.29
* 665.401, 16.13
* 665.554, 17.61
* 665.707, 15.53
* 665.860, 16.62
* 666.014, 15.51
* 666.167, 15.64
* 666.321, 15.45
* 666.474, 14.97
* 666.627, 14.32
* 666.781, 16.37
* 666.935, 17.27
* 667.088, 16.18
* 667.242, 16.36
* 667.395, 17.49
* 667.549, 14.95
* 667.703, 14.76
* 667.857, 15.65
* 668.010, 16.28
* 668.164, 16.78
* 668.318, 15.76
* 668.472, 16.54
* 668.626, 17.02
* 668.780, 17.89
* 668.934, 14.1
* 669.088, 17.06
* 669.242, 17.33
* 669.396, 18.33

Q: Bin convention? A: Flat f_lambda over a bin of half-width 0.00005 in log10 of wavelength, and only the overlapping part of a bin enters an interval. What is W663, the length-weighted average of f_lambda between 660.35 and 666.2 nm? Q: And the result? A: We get 16.6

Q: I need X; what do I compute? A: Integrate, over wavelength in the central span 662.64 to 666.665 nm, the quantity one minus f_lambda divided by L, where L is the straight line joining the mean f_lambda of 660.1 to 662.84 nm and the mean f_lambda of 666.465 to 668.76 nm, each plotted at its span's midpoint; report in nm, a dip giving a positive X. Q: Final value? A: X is 0.17 nm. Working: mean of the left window 17.3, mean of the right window 16.1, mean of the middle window 16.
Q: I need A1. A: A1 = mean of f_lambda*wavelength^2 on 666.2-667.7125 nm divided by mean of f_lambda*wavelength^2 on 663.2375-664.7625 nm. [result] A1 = 1.02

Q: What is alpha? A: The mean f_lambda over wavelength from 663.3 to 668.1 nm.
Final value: 15.9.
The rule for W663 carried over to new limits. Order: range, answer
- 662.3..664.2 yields 16.4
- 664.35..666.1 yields 16.2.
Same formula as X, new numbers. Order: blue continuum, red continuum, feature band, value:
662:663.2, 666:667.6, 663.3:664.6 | 0.10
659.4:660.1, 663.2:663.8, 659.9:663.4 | -0.22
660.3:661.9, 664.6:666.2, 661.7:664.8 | 0.04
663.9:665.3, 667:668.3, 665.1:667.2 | 0.00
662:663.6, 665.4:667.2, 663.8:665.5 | 0.03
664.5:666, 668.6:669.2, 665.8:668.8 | 0.08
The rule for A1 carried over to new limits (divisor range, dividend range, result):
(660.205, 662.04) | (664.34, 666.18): 0.95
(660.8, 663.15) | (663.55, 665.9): 0.94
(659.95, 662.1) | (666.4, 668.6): 0.94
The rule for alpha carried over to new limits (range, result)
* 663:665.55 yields 16.1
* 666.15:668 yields 15.8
